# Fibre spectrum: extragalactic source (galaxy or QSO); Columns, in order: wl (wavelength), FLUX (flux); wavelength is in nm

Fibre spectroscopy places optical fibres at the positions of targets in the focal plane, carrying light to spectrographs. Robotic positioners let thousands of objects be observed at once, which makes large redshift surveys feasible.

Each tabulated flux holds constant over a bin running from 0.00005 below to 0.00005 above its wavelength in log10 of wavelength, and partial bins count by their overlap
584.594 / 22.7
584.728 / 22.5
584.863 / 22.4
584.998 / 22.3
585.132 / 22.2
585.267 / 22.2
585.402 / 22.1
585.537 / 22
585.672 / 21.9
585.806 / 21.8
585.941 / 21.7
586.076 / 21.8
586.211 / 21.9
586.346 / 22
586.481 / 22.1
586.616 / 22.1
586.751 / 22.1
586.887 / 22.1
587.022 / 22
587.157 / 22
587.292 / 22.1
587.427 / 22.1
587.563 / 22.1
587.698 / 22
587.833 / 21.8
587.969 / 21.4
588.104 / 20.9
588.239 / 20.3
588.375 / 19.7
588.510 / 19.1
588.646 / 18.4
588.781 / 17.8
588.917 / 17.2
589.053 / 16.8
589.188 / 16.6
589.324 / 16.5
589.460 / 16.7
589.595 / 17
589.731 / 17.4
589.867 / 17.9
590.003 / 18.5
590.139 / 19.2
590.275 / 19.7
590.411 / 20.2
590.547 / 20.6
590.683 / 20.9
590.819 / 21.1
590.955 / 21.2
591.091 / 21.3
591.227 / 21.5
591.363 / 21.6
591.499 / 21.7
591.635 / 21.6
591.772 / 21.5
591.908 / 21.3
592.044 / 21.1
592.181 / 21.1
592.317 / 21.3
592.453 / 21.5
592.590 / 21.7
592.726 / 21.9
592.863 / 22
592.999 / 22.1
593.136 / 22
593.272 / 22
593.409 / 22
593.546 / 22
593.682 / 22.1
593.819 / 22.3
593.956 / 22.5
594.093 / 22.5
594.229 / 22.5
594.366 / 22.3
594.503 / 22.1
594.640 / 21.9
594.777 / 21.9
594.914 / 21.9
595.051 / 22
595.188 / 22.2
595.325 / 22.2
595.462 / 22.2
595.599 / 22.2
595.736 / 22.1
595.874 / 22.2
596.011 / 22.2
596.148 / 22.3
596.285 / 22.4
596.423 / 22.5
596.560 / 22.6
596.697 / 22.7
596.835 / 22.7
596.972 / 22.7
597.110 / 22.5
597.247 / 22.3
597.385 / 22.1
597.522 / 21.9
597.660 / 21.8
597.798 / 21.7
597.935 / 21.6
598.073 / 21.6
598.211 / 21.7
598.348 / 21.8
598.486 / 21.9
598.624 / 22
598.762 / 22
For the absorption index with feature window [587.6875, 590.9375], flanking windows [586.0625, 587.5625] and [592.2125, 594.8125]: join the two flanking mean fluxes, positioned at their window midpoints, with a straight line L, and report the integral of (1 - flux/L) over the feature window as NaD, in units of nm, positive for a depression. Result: 0.44 nm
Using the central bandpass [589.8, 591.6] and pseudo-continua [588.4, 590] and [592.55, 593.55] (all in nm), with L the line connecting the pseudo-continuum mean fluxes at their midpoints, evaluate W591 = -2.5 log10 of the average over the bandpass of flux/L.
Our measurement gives -0.06 mag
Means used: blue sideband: 17.5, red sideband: 22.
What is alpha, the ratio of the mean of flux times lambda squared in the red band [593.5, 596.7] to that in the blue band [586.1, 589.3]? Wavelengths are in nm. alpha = 1.11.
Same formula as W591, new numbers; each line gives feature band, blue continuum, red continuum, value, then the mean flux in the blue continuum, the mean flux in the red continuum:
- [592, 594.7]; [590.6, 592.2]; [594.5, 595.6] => -0.01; 21.3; 22.1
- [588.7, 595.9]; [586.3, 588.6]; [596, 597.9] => 0.06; 21.5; 22.3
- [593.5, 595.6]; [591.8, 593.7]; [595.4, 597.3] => -0.01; 21.7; 22.4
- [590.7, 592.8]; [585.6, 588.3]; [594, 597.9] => 0.03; 21.8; 22.2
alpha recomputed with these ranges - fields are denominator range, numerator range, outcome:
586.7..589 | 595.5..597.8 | 1.11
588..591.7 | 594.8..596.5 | 1.17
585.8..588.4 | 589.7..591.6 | 0.95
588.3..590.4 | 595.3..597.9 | 1.27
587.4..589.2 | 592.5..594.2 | 1.14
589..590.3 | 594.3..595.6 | 1.28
